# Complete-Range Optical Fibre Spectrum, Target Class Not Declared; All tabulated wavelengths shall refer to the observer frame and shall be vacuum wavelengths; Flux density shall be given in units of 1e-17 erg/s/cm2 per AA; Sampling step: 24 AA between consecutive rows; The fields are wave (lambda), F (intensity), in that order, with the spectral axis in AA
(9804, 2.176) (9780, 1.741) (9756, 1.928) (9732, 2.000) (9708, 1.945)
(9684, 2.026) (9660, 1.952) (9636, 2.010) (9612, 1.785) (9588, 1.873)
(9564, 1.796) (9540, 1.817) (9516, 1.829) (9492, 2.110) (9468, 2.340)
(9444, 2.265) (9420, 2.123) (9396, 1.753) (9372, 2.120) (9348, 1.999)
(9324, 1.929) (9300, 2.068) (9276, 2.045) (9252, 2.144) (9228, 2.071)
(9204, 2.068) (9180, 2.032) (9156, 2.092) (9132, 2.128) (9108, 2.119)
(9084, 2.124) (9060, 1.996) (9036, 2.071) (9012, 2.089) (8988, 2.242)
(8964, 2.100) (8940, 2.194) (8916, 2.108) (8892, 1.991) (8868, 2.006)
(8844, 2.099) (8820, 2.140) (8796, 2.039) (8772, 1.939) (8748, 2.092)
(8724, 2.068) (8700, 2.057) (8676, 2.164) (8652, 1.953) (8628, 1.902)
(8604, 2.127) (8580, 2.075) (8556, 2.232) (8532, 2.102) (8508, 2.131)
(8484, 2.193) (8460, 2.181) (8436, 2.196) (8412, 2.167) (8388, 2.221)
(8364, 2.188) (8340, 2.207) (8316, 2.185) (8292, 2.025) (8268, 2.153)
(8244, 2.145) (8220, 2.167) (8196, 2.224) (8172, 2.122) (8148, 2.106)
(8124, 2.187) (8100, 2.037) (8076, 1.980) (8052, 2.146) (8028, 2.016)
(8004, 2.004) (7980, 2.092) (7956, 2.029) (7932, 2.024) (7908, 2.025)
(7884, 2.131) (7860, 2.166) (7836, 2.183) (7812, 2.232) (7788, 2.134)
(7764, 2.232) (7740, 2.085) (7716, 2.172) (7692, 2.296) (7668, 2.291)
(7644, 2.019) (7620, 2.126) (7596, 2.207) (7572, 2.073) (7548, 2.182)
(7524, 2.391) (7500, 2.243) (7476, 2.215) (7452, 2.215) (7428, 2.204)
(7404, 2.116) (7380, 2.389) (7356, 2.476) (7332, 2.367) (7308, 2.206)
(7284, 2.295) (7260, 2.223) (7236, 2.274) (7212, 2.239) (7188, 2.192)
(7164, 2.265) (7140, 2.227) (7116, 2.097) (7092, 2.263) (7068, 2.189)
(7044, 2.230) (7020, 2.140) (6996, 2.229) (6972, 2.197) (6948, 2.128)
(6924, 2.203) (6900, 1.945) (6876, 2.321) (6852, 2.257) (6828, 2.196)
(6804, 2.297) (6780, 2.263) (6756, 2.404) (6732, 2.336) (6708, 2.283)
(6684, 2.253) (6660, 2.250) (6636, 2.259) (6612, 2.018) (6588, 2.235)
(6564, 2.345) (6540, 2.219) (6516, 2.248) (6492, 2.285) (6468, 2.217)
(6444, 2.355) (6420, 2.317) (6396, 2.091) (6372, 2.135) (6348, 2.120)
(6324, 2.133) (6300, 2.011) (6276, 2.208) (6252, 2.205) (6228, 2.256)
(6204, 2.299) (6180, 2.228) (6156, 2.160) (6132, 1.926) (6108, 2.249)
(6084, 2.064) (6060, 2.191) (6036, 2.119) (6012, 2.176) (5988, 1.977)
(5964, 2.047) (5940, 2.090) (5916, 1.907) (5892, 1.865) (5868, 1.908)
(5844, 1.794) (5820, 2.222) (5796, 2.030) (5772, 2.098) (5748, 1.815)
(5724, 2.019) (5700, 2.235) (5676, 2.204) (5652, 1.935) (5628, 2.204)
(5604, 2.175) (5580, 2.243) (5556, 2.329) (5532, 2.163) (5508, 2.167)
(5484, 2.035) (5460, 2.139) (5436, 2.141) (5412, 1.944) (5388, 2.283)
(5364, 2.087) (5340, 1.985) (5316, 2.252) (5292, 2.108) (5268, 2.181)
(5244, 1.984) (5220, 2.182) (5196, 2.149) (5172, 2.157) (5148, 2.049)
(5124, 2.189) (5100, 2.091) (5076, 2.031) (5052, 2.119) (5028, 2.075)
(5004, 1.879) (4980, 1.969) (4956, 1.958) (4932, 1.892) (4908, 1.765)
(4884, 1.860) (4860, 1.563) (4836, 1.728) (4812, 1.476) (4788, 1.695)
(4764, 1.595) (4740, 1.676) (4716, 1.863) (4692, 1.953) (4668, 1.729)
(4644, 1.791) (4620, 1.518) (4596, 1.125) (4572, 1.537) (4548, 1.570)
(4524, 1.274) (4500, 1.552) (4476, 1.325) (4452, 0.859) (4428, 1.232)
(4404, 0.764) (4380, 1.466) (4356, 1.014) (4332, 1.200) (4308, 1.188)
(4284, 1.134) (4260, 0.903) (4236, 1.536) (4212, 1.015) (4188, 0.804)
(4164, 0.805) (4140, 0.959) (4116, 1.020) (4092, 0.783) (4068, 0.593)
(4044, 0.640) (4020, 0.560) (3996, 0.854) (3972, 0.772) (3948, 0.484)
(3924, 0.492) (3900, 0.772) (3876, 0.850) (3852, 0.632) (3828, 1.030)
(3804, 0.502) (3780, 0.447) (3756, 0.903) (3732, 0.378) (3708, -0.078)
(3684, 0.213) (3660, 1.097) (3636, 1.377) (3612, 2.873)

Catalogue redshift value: 0.12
